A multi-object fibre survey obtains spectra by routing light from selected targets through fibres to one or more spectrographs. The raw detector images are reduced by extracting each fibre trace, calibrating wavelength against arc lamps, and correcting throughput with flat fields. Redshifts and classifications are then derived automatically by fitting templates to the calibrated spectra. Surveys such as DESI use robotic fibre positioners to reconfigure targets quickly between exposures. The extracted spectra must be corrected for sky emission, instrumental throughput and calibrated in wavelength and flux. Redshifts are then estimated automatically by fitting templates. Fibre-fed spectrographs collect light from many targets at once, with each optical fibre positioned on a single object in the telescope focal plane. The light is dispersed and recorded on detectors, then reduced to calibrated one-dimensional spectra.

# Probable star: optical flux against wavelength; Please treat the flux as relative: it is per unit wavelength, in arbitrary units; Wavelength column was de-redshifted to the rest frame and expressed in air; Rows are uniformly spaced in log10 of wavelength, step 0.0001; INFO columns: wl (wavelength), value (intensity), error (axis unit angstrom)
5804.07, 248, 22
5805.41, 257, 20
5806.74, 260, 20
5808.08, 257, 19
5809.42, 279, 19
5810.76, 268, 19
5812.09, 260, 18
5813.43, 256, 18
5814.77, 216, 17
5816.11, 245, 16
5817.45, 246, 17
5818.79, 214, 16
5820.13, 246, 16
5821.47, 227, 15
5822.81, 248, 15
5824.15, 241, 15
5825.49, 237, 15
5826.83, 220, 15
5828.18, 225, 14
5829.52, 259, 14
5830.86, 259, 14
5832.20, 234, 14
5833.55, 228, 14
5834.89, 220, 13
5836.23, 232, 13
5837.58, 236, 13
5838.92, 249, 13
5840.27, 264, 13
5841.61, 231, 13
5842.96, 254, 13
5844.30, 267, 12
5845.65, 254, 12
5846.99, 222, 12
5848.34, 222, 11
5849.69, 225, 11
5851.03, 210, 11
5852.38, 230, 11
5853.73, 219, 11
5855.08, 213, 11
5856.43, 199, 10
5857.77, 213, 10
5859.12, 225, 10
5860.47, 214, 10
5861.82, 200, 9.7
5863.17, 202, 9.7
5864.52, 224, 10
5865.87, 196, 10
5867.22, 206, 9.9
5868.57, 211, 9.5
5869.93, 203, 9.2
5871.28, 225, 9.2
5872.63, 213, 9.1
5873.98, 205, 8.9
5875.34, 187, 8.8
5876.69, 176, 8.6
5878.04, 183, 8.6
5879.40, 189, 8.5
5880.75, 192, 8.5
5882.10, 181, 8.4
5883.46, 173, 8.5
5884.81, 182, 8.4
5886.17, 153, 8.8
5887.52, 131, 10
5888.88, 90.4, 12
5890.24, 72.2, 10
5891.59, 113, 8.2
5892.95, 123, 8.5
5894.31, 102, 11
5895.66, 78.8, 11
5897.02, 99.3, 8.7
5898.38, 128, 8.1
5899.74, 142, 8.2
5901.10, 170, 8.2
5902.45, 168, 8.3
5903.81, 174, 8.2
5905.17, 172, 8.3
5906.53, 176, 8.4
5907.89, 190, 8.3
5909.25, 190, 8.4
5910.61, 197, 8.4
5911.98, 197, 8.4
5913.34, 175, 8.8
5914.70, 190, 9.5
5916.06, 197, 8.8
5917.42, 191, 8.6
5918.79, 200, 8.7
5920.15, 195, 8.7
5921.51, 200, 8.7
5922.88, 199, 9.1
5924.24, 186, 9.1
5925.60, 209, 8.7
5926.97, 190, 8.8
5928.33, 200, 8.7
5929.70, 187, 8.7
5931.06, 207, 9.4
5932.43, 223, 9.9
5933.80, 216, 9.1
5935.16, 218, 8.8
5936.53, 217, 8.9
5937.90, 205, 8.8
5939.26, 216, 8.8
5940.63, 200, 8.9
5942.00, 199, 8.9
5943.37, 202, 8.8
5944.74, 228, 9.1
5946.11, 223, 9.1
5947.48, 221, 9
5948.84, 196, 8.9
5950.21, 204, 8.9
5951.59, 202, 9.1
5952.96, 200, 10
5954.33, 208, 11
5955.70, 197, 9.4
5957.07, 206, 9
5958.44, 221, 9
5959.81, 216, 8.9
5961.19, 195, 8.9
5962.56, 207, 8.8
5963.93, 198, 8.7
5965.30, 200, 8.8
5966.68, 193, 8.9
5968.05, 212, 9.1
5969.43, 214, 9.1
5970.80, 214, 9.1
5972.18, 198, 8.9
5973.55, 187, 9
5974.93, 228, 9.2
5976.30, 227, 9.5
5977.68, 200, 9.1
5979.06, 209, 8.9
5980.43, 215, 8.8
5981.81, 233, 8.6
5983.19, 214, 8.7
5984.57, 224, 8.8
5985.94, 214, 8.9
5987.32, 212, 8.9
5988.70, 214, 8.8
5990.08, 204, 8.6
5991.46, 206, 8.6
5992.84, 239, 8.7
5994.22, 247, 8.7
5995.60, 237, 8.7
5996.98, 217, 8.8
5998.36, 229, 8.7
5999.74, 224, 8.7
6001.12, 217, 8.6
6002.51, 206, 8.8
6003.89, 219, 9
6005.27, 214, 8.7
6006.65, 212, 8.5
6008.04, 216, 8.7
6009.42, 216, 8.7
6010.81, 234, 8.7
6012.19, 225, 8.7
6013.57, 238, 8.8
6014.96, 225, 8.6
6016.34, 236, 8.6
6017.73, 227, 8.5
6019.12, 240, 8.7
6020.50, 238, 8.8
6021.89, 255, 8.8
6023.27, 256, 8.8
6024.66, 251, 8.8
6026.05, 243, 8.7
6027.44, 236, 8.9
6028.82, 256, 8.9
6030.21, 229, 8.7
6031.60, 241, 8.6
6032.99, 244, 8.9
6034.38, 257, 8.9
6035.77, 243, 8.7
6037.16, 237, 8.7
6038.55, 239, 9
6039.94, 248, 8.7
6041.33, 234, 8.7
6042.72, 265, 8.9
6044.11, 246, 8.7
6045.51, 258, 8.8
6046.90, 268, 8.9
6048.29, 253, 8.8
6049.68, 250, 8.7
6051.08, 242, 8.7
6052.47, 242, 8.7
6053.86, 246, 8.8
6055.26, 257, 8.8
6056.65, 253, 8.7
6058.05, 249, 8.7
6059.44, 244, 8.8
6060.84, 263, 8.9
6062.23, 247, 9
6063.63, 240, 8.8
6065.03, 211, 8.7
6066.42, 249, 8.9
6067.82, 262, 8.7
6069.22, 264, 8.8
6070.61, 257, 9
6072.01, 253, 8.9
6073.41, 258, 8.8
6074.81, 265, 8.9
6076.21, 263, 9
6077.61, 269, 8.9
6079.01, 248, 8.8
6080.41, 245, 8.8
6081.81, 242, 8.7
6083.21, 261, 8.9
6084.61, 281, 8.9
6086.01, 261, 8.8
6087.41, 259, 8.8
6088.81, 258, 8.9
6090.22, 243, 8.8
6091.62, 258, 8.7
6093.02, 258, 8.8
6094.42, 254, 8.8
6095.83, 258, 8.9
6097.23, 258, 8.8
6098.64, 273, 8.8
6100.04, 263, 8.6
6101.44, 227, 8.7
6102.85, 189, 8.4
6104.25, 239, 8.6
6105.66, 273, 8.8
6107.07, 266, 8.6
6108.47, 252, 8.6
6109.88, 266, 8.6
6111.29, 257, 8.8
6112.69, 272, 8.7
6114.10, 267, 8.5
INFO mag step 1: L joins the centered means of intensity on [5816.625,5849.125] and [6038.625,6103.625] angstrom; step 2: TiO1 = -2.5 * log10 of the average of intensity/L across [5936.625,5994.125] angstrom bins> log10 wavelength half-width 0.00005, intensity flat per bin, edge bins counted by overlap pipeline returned 0.17 mag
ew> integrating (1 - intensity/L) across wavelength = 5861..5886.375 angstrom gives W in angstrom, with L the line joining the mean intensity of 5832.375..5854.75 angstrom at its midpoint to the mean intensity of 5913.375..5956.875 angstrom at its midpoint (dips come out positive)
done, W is 3.3 angstrom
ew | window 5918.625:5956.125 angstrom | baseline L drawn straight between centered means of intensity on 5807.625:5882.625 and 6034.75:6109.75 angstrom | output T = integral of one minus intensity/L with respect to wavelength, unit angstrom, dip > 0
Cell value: 4.9 angstrom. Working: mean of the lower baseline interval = 226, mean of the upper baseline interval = 252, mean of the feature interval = 205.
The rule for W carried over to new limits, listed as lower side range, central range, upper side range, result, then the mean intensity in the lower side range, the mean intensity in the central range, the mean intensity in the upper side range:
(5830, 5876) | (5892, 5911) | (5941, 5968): 5.8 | 223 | 150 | 206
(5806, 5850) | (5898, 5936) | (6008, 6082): 8.5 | 243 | 189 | 246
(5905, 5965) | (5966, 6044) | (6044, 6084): 0.7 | 202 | 227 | 252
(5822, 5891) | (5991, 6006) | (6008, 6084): 0.9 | 210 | 223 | 246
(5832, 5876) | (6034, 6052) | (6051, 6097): 0.0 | 222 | 249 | 254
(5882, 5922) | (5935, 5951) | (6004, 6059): -2.3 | 158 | 210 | 241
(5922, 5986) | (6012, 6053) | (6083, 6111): -1.9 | 208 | 244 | 255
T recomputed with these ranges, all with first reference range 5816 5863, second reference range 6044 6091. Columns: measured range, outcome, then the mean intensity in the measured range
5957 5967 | 1.6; 205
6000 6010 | 1.3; 215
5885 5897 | 6.4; 110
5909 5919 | 2.0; 192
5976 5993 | 2.1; 215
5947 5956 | 1.4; 204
